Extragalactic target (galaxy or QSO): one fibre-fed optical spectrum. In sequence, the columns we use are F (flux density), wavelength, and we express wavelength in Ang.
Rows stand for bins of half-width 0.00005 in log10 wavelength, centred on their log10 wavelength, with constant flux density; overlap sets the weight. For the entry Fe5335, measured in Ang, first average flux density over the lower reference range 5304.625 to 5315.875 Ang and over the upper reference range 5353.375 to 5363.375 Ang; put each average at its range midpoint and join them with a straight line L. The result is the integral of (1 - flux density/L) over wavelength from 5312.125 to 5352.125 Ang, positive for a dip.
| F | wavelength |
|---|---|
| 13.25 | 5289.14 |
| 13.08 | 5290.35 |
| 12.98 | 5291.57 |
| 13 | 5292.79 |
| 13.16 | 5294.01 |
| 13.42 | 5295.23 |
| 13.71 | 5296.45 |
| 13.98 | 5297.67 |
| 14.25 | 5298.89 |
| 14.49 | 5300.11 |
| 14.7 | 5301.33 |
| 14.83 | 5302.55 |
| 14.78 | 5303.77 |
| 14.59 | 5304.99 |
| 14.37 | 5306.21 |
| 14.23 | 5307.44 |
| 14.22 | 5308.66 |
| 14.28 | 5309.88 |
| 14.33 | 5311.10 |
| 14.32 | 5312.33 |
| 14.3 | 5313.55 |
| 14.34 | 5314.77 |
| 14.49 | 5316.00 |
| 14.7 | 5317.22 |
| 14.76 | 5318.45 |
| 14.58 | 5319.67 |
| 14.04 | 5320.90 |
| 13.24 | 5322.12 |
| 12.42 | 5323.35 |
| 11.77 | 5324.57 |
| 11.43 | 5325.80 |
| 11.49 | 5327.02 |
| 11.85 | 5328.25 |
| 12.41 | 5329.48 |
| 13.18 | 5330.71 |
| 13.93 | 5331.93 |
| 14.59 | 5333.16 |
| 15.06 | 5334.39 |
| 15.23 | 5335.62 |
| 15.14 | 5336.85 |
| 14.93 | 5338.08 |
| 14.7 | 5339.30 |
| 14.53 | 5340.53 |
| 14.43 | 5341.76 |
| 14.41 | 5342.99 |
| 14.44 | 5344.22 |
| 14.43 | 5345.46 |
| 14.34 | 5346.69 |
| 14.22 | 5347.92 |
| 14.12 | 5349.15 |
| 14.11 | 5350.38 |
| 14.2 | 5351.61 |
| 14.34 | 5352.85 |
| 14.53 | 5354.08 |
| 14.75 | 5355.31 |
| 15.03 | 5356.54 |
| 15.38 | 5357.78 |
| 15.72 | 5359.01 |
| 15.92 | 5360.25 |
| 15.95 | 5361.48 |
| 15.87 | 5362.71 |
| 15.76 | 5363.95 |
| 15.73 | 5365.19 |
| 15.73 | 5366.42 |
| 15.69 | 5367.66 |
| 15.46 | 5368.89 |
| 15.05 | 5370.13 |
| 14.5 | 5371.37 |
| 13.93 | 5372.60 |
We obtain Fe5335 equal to 2.4 Ang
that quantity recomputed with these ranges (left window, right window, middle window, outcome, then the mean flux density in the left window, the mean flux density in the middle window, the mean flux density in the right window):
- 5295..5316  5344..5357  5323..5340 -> 1.1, 14.3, 13.5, 14.4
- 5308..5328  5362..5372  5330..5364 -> 0.0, 13.6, 14.7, 15.5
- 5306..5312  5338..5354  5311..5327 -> 0.7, 14.3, 13.6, 14.4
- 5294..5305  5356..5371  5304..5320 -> 0.1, 14.2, 14.4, 15.6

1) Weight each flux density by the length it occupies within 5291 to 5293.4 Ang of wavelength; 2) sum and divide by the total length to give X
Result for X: 13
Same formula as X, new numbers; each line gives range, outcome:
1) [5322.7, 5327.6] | 11.8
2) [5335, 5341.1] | 14.9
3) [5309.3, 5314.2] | 14.3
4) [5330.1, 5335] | 14.2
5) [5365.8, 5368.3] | 15.8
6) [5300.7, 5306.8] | 14.7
